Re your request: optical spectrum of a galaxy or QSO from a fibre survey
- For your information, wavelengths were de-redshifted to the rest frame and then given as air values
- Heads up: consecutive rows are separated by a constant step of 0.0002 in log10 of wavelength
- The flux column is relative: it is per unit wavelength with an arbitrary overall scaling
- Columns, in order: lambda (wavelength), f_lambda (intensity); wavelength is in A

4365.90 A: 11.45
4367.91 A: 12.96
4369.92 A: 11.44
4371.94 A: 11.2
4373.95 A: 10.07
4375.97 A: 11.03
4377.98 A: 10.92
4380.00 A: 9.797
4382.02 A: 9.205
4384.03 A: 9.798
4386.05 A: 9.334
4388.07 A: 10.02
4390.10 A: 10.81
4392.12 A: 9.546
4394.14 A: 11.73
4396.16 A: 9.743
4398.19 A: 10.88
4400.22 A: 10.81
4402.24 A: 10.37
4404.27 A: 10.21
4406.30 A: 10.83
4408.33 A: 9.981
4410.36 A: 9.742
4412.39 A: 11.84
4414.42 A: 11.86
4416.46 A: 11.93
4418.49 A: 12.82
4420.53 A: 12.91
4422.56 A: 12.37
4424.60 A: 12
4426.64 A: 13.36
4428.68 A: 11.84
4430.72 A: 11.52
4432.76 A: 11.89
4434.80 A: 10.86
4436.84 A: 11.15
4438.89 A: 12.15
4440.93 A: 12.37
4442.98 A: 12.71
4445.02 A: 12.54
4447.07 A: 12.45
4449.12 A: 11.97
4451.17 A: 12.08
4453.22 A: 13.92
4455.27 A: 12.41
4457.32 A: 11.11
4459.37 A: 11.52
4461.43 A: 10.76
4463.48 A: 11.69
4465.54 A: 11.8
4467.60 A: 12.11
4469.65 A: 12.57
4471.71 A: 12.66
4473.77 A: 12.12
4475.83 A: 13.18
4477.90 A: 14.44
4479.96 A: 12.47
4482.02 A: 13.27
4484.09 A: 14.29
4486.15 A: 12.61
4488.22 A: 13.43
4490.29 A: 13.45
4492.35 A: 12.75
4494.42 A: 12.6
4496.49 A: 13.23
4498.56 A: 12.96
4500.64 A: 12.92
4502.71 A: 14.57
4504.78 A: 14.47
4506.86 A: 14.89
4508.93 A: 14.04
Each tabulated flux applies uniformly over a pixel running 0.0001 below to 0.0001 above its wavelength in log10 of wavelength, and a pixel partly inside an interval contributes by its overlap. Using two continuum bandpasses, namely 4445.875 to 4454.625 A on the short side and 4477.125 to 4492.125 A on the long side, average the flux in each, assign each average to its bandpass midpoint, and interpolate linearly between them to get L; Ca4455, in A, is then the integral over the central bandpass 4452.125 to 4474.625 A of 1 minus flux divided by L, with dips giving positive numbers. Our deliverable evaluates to 1.4 A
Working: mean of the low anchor 12.6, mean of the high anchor 13.4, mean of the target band 12.1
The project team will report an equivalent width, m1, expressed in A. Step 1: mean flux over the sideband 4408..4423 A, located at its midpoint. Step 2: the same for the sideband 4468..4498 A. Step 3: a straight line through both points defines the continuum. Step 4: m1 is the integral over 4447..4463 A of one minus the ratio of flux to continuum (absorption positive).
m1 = 0.7 A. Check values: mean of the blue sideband 11.7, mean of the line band 12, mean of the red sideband 13.1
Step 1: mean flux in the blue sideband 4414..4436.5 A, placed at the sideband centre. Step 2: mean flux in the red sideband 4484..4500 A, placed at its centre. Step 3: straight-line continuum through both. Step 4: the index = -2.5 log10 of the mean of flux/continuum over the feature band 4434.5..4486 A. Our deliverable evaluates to 0.02 mag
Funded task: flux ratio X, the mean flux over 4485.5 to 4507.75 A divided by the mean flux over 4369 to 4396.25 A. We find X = 1.30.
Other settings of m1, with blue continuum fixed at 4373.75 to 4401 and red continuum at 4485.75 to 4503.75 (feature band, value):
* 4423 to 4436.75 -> -0.6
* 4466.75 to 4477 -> 0.0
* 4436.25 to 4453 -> -0.7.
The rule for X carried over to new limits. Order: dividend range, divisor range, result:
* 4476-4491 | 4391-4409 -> 1.28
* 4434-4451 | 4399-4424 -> 1.06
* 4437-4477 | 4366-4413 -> 1.16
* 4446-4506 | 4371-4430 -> 1.17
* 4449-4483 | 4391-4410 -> 1.19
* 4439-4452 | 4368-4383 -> 1.16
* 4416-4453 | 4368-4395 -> 1.17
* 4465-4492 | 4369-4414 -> 1.24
